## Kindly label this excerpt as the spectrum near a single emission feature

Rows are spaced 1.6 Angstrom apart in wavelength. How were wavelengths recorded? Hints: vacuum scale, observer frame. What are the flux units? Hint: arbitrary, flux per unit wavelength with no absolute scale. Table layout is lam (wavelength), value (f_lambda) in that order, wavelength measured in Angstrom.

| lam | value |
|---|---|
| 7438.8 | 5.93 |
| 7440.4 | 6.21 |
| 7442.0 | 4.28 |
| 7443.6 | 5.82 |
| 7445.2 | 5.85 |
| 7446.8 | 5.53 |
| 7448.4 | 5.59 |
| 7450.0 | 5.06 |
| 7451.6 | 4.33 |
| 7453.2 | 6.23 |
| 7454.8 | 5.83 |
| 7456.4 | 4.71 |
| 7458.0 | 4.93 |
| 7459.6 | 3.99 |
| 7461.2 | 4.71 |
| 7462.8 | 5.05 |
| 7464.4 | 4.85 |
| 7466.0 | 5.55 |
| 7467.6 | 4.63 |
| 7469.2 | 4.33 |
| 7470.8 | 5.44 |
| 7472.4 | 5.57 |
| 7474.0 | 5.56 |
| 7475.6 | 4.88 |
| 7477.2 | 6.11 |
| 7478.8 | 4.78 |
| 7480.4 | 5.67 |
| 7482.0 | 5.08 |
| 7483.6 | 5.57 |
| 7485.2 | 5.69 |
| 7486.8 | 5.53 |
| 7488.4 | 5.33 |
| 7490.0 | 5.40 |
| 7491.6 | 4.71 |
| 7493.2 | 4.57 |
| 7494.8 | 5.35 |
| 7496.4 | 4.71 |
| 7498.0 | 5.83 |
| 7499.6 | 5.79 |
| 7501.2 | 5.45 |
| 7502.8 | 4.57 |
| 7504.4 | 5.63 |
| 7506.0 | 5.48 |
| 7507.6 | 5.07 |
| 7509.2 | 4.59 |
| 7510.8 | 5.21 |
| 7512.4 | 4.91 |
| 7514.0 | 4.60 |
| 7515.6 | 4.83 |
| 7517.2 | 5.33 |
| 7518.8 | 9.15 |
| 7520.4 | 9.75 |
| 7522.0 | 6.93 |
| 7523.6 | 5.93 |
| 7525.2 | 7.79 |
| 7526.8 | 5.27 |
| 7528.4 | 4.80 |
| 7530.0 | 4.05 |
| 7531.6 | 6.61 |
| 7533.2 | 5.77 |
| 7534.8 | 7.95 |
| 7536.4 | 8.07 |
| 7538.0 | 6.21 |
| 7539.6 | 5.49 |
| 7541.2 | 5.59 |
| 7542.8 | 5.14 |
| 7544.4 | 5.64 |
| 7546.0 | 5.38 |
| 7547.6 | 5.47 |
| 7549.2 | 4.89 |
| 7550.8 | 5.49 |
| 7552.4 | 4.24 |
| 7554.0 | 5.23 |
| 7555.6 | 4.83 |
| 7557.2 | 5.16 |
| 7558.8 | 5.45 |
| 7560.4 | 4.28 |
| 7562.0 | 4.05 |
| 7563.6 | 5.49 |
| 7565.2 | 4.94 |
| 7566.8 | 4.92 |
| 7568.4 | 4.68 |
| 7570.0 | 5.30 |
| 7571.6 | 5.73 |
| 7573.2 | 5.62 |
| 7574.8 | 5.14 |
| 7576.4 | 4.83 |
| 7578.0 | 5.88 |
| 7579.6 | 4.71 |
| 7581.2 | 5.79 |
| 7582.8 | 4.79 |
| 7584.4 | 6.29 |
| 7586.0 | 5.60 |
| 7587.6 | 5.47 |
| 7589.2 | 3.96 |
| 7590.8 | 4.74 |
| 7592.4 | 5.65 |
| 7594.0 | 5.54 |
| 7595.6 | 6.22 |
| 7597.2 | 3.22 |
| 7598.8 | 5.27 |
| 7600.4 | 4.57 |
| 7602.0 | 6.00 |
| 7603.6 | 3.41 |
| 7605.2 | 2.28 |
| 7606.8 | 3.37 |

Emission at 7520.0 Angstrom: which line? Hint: [S II] 6716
